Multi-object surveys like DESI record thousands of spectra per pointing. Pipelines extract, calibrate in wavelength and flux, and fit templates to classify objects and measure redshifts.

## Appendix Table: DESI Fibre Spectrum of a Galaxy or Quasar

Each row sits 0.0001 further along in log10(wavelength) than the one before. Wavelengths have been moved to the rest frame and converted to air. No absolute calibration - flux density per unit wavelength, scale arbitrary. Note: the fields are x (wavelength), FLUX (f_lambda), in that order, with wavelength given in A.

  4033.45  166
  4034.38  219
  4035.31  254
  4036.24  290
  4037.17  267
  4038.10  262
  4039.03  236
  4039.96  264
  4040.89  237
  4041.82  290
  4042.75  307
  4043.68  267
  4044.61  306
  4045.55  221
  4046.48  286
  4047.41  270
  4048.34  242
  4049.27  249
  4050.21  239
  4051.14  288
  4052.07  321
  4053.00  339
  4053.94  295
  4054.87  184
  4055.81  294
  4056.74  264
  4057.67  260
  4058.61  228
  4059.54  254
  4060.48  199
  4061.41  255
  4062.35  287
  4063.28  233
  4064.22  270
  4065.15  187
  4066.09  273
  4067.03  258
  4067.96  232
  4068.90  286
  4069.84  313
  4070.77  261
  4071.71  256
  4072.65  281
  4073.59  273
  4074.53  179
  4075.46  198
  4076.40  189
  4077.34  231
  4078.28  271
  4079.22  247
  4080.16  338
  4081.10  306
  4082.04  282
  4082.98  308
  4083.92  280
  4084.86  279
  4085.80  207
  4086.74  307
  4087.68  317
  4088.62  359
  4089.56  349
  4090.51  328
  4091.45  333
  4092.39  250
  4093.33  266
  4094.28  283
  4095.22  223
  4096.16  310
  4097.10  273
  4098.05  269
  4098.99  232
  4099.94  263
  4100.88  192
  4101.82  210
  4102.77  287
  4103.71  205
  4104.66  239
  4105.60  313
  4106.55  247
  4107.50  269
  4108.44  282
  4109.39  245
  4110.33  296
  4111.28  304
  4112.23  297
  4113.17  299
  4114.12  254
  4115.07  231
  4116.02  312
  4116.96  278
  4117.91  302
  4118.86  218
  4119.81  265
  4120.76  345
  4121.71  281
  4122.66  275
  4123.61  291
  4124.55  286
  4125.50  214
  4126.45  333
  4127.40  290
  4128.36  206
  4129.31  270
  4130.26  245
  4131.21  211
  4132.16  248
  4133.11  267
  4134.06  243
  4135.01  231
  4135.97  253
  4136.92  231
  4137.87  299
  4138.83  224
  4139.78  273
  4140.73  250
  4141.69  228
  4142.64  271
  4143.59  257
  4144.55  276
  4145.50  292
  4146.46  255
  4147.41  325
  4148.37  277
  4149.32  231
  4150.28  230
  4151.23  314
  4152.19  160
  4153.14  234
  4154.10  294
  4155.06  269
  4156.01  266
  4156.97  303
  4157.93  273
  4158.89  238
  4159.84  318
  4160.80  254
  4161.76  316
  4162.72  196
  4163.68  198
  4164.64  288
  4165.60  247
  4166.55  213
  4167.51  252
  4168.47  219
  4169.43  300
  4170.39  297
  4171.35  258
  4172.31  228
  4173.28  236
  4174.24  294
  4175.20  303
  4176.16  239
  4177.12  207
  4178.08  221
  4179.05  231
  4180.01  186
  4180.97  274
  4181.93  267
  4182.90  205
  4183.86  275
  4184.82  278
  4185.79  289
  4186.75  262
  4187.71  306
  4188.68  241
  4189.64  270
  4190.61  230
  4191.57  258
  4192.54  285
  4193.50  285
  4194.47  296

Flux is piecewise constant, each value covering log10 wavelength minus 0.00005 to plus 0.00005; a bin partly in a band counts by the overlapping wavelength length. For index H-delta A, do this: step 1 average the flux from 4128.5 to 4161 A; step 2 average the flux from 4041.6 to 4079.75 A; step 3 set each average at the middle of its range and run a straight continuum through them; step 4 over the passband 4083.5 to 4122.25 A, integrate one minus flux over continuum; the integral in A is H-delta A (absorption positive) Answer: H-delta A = -2.6 A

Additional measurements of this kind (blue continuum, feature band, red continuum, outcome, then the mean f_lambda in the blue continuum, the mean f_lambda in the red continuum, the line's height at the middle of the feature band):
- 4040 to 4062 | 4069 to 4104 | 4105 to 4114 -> 0.7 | 265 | 282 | 275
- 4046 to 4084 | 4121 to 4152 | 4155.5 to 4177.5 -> -0.3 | 261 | 259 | 259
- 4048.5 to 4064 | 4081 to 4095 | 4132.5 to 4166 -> -1.9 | 262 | 259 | 261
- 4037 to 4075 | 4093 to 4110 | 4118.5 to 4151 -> 0.4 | 261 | 262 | 262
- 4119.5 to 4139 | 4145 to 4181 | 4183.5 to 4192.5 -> 1.4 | 263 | 268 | 266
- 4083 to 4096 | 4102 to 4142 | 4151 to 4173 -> 1.7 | 292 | 257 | 276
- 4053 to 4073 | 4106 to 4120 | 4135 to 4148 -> -0.7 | 257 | 263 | 261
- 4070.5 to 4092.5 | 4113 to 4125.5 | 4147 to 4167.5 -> -0.4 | 277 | 259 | 268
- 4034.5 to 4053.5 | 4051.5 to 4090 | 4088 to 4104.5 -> 0.6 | 271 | 272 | 271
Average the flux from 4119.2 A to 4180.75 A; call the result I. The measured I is 258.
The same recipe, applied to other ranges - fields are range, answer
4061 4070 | 257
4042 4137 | 267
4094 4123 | 268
